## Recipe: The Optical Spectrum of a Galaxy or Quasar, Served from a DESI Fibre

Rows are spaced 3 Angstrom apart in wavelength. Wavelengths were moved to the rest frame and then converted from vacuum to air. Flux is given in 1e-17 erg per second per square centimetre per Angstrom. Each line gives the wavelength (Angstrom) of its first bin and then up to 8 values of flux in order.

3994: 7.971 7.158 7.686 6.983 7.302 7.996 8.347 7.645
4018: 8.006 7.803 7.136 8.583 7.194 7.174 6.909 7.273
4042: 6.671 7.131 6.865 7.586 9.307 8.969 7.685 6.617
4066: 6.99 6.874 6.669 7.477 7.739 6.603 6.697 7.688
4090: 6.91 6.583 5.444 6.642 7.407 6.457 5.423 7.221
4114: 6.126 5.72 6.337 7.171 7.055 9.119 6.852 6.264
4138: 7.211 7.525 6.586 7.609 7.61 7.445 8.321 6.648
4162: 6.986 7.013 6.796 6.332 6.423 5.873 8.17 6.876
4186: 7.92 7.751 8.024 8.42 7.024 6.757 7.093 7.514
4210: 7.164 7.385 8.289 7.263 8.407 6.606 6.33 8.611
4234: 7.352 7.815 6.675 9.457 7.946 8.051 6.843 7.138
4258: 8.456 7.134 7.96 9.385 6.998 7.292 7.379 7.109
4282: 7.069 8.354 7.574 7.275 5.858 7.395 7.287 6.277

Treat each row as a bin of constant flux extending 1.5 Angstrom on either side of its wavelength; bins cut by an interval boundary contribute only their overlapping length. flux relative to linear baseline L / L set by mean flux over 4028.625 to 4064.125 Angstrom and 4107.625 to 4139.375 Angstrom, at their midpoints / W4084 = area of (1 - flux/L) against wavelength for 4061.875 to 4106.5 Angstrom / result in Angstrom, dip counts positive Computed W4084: 1.8 Angstrom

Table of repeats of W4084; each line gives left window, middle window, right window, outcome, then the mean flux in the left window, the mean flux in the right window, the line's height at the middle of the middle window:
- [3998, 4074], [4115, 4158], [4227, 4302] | 1.9 Angstrom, 7.49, 7.55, 7.52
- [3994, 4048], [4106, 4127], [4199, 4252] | 3.0 Angstrom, 7.47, 7.55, 7.5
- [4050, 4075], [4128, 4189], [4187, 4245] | 3.3 Angstrom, 7.58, 7.58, 7.58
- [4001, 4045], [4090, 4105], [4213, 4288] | 2.0 Angstrom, 7.49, 7.66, 7.55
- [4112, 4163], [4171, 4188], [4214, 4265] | 0.7 Angstrom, 7.1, 7.66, 7.33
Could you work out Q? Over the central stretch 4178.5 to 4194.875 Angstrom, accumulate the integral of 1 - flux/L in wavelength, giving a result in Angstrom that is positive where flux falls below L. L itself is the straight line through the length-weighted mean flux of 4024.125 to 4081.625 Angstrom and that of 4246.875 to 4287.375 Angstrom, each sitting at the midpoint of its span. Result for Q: -0.6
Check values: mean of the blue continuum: 7.39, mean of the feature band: 7.8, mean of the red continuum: 7.63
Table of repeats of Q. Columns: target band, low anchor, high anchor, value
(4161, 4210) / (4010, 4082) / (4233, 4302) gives 2.19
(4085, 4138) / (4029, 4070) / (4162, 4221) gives 4.26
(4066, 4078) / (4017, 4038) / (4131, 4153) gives 0.44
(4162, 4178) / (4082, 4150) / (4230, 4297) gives 1.27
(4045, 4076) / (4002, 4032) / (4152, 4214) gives 0.38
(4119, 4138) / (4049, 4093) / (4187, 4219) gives 0.73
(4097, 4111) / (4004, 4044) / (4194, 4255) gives 1.87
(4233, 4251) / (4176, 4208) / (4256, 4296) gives -0.93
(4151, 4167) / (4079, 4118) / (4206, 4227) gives -0.55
